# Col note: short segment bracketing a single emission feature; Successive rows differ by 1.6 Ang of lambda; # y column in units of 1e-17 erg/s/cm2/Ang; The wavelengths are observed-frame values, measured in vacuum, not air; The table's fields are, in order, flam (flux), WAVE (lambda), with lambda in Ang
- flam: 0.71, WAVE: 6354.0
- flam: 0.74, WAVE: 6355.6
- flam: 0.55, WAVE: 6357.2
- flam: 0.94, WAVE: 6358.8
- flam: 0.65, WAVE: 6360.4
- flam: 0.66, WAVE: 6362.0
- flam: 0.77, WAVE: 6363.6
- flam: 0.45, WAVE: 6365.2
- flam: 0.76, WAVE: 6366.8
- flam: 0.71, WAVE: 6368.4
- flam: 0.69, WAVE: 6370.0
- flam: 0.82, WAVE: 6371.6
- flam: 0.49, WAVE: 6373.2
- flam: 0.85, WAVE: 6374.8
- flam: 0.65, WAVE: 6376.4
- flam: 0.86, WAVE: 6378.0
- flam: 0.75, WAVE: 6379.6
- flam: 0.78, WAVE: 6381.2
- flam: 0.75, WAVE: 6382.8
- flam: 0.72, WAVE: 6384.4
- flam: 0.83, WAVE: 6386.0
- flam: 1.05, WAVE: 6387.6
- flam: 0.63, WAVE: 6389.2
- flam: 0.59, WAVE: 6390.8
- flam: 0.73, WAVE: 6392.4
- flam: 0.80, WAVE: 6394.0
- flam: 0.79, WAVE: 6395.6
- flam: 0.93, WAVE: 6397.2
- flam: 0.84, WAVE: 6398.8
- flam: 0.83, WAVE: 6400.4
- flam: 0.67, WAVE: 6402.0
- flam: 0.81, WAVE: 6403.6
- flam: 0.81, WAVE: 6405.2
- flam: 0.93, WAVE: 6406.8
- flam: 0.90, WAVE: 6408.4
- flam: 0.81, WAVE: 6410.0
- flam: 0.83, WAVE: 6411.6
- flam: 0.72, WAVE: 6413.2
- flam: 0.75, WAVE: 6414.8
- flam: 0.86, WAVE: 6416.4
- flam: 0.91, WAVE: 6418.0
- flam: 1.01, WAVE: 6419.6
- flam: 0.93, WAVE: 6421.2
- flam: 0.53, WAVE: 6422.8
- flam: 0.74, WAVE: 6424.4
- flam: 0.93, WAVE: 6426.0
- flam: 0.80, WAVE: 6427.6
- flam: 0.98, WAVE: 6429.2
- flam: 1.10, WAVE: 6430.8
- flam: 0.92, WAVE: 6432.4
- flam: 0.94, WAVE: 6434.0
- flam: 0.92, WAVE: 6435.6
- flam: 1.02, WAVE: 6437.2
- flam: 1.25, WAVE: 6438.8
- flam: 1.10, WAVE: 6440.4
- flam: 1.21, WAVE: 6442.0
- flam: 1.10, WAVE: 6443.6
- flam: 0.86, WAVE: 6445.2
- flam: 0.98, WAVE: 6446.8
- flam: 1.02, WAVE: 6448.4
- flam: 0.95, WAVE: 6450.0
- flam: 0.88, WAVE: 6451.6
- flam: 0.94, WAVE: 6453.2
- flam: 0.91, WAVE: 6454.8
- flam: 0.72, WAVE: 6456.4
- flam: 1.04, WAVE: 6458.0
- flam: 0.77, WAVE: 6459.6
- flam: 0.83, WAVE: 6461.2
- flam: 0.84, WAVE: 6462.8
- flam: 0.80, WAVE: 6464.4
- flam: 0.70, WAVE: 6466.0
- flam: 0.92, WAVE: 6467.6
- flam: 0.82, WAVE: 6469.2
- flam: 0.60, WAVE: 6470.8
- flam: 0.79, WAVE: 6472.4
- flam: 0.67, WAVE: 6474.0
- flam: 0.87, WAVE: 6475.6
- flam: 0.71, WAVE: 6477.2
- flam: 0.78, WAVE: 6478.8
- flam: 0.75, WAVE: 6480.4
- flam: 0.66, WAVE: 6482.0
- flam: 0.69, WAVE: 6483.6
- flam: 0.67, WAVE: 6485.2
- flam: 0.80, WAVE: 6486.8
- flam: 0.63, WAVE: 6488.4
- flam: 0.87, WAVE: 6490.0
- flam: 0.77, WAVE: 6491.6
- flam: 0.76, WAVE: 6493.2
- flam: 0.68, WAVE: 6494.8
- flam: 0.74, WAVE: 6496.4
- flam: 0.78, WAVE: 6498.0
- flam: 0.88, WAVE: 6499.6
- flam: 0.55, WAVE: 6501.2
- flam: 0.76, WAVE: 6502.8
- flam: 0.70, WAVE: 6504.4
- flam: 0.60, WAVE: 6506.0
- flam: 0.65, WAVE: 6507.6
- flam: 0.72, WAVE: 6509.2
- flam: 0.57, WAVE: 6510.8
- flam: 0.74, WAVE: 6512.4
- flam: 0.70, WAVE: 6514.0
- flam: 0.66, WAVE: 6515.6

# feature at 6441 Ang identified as C III]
